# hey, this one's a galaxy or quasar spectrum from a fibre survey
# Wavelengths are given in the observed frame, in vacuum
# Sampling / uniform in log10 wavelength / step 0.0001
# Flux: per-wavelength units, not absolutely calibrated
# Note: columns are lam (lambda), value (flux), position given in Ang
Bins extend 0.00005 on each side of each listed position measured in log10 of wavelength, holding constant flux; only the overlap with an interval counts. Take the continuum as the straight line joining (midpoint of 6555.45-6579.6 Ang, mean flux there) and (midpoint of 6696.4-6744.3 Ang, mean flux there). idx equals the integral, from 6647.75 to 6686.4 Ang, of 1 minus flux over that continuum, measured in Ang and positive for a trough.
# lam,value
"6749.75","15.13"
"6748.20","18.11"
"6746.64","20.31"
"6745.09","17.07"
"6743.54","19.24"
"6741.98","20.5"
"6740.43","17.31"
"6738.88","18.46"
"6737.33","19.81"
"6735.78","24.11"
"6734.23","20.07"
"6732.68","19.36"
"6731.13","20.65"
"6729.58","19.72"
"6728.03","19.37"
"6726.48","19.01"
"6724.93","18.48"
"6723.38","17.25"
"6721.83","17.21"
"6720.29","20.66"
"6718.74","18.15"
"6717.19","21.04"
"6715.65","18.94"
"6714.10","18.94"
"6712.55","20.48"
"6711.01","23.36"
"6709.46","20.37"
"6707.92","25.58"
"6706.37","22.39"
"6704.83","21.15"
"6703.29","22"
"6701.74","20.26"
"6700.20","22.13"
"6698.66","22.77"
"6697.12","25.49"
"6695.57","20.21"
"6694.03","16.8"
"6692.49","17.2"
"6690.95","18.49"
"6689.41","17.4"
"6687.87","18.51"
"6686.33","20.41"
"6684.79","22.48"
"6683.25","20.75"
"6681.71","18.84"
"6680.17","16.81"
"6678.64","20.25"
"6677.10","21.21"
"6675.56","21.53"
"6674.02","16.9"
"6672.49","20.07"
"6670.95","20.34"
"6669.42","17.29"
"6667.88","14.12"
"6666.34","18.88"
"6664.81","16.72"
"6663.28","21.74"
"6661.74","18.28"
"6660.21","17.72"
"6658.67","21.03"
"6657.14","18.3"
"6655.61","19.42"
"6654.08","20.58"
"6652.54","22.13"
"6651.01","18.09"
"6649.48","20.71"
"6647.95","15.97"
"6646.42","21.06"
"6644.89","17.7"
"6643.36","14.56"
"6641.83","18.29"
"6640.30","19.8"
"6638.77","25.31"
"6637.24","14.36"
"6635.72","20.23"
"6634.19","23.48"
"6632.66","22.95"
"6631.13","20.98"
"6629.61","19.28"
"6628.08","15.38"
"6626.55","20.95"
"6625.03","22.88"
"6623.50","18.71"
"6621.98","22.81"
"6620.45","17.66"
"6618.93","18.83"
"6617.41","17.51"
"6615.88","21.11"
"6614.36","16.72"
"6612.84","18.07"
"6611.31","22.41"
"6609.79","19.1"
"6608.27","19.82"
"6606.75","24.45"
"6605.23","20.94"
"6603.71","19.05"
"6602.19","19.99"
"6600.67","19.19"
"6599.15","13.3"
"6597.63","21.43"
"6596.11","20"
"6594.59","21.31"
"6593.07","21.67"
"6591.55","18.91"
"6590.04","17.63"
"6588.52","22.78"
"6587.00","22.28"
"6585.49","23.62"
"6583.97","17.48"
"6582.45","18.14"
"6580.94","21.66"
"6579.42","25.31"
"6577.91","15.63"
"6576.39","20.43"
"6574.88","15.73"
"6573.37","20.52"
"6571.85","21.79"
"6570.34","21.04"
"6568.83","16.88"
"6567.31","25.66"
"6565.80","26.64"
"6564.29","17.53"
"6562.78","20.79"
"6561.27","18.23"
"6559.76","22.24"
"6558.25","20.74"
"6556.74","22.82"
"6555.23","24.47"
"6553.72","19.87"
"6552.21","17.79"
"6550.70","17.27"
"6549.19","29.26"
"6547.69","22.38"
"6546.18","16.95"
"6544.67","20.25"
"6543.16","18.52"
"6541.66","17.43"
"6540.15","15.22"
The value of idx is 2.4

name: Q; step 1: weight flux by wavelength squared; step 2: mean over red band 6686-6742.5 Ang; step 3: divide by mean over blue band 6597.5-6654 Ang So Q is 1.05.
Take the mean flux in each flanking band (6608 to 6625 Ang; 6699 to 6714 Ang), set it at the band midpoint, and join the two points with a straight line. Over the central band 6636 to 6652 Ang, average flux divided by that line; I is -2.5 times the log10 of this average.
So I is 0.08 mag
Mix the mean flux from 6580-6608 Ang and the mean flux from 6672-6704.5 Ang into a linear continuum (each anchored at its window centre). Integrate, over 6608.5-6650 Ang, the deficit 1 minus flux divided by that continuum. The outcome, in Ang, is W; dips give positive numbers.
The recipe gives 1.3 Ang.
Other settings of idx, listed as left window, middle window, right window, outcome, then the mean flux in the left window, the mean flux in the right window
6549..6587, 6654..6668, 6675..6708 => 1.2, 20.8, 20.5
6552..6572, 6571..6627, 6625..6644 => 1.4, 21.3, 19.8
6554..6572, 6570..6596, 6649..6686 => 1.0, 21.5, 19.3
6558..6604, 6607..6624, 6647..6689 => 0.3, 20.3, 19.2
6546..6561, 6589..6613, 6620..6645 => 0.6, 21.4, 19.8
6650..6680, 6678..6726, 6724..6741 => -1.7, 19.2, 19.7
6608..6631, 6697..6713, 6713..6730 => -2.7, 19.5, 19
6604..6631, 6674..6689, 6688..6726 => 0.2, 19.8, 20.2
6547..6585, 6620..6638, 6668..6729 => 0.3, 20.8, 19.9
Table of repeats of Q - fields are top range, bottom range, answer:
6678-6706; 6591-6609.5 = 1.04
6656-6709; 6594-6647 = 1.03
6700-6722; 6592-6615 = 1.09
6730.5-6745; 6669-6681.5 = 1.04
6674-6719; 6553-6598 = 1.02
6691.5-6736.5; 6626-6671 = 1.09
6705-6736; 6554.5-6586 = 1.02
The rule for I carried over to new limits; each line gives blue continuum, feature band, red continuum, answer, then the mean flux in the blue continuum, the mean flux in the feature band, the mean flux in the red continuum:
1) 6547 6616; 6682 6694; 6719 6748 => 0.03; 20.5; 19.1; 19.3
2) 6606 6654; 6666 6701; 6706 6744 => 0.02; 19.7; 19.5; 20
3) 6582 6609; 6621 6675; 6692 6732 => 0.05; 20.1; 19.3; 20.4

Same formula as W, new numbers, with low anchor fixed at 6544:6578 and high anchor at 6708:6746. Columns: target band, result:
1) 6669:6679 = 0.2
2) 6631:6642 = -0.3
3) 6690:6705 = -0.5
